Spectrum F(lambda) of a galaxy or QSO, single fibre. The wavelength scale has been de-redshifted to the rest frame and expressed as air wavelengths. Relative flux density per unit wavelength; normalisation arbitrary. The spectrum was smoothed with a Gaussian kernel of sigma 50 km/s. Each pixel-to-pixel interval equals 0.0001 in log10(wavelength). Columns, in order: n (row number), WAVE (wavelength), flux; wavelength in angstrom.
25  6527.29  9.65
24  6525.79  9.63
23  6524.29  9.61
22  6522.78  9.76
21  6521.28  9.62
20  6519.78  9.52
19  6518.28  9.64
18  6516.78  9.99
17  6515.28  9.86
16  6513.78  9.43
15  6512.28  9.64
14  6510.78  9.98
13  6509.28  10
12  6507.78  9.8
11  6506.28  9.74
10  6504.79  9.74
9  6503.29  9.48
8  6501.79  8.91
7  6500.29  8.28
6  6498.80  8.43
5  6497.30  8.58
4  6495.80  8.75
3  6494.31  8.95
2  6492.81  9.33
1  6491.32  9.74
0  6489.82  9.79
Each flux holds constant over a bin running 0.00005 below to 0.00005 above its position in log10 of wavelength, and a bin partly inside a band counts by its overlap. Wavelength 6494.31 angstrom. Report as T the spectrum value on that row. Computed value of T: 8.95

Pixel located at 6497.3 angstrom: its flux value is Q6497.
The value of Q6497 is 8.58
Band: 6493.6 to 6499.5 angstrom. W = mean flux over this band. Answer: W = 8.67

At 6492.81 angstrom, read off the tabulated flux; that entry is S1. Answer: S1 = 9.33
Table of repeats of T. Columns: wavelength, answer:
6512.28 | 9.64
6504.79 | 9.74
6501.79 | 8.91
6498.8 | 8.43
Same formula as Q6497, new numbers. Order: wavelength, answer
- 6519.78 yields 9.52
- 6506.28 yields 9.74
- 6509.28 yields 10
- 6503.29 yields 9.48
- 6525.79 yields 9.63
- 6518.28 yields 9.64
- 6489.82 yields 9.79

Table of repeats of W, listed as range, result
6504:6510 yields 9.82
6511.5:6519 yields 9.71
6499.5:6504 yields 8.88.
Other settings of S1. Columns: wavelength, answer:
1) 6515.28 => 9.86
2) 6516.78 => 9.99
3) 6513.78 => 9.43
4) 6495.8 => 8.75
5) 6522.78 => 9.76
